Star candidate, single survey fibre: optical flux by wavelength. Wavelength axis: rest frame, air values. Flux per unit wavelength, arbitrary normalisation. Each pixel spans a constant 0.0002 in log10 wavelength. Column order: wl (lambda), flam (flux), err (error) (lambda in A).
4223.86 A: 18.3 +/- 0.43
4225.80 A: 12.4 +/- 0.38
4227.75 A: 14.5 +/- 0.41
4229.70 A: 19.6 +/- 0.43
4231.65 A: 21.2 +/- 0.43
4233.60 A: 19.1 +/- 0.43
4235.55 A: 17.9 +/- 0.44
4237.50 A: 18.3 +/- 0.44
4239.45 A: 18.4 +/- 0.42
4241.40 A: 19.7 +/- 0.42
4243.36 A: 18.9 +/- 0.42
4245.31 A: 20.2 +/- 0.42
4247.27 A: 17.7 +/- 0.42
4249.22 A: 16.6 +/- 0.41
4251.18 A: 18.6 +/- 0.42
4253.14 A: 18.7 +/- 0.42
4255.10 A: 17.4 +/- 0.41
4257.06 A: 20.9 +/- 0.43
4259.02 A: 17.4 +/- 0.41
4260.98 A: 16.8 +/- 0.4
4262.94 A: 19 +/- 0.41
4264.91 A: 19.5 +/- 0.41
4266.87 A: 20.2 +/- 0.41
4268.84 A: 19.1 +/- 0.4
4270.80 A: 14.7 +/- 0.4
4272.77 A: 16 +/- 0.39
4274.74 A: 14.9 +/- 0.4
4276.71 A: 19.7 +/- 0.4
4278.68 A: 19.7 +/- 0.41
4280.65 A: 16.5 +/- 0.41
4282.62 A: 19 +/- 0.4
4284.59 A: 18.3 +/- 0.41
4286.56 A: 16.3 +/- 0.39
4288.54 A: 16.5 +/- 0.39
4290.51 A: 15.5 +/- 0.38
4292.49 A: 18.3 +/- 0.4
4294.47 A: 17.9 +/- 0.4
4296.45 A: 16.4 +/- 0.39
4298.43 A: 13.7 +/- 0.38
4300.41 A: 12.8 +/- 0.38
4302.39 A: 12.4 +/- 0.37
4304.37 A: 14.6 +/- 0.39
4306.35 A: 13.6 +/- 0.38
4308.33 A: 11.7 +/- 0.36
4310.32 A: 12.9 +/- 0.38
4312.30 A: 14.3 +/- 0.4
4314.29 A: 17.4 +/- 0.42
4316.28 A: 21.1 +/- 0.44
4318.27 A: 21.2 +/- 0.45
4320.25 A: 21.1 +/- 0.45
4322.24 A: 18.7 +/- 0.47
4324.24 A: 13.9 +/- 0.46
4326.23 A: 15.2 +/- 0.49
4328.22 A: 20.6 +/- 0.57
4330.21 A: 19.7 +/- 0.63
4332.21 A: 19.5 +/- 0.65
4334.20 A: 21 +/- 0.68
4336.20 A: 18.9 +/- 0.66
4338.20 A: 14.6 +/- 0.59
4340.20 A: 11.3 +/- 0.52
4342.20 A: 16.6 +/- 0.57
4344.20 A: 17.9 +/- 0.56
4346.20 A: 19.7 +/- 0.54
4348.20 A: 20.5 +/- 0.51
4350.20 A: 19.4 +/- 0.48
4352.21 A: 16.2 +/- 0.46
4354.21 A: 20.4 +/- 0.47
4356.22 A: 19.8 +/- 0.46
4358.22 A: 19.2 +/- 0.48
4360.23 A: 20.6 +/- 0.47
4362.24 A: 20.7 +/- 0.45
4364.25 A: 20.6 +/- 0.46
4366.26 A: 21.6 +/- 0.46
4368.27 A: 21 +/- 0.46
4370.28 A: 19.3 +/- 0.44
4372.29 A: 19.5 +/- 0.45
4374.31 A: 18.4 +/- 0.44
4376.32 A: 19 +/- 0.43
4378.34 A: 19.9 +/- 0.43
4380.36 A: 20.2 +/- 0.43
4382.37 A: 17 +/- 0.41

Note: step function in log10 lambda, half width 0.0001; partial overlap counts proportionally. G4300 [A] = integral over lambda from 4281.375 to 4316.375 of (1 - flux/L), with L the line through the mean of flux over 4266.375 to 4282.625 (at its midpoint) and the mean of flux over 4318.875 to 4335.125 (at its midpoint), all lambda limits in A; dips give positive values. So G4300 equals 4.9 A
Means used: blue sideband 17.6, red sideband 18.8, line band 15.6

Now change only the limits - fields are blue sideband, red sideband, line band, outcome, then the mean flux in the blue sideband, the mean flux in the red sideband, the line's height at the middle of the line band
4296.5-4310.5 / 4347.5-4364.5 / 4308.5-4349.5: -3.4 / 13.3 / 19.7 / 16.4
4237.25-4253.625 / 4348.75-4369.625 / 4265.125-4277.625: 0.9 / 18.6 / 20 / 18.9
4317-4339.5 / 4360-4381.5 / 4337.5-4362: 1.5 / 18.5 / 20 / 19.3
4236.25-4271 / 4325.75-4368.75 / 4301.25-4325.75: 3.6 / 18.5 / 18.9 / 18.8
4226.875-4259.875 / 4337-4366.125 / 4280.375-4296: 1.0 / 18.5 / 18.5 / 18.5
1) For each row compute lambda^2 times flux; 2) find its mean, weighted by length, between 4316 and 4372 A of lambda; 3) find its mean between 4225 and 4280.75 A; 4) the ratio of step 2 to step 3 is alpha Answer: 1.09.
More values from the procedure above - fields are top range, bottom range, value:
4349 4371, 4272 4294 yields 1.19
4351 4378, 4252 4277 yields 1.15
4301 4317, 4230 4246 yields 0.79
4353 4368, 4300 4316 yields 1.48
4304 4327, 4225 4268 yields 0.92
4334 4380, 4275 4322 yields 1.17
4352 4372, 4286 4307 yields 1.36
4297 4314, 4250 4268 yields 0.74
